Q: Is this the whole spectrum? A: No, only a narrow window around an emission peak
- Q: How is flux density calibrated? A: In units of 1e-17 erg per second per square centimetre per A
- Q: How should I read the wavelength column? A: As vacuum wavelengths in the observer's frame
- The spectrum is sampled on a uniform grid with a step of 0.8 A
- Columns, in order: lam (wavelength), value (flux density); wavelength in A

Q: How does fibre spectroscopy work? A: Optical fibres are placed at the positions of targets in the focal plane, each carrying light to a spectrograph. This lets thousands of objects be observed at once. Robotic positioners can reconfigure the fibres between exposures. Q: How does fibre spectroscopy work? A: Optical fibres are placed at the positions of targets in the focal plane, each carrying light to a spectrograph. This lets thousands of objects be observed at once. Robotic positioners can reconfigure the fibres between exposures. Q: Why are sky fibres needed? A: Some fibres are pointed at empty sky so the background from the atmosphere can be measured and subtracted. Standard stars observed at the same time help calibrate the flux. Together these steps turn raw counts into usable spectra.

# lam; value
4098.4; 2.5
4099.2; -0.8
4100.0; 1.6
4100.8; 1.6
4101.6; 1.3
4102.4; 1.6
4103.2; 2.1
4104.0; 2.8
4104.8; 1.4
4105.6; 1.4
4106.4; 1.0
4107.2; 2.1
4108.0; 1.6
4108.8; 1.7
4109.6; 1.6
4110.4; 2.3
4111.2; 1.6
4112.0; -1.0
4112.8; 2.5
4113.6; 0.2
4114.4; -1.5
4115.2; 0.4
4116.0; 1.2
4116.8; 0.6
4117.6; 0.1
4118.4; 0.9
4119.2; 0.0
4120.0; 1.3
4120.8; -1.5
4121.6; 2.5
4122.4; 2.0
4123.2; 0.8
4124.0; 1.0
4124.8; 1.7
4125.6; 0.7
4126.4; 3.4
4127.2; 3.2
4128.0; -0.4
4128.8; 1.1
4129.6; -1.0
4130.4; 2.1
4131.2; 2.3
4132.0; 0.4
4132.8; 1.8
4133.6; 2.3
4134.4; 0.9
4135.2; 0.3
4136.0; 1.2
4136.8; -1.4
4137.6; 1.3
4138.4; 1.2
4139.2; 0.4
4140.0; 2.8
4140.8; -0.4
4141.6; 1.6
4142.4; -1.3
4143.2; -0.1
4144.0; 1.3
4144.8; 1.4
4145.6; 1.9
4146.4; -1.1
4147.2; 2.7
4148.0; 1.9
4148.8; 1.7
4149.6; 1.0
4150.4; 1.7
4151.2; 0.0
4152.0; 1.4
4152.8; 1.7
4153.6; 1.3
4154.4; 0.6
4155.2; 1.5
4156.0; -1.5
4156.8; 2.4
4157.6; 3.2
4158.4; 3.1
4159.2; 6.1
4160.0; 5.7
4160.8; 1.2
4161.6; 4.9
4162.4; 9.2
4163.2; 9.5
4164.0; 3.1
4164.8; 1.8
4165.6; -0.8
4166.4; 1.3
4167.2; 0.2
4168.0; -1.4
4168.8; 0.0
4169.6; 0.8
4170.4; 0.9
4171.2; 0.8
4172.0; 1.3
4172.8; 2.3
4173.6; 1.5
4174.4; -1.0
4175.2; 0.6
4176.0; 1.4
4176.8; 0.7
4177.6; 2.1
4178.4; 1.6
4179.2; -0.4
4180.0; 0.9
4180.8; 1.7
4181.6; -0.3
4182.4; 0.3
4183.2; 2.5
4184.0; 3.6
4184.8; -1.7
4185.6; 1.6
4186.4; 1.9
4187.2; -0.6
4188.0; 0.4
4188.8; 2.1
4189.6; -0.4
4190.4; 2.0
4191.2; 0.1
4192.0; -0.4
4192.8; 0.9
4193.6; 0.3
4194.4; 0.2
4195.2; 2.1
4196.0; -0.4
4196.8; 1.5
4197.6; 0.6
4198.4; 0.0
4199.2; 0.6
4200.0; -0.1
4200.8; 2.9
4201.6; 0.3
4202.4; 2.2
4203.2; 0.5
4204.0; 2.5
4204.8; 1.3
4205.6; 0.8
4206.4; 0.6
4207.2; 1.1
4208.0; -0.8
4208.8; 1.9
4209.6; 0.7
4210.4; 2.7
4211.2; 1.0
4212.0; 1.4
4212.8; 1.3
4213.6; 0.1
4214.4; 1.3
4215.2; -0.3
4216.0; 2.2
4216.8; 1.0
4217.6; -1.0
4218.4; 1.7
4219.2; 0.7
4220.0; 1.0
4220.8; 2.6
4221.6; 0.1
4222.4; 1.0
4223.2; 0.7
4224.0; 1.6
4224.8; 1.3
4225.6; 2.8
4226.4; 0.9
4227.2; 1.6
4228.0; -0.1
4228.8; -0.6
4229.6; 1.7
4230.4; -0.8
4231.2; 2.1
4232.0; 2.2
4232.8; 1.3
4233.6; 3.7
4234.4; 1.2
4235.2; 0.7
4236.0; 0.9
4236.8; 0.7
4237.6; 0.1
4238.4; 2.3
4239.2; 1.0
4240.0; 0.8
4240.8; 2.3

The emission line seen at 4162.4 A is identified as [O II]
